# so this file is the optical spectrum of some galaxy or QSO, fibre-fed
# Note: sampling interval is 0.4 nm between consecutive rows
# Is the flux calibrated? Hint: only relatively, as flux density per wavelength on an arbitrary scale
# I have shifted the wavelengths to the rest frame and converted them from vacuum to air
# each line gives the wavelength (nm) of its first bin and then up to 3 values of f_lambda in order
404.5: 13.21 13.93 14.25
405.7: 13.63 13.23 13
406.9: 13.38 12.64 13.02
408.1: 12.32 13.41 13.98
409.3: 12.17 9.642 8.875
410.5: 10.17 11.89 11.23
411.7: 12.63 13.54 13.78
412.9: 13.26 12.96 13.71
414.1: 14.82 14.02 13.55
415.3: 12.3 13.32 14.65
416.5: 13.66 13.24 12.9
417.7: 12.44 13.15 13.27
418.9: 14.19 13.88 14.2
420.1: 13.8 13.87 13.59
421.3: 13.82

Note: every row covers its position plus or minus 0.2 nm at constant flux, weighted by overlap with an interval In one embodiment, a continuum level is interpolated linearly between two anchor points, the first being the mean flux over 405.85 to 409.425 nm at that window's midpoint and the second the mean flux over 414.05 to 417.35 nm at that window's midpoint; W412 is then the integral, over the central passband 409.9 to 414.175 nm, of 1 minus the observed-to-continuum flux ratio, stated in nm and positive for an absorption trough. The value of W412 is 0.312 nm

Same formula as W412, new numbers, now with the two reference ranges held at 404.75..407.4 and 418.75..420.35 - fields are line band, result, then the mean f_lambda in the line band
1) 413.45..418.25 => 0.13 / 13.5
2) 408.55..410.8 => 0.40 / 11.2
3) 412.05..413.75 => 0.04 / 13.4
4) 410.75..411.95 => 0.15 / 12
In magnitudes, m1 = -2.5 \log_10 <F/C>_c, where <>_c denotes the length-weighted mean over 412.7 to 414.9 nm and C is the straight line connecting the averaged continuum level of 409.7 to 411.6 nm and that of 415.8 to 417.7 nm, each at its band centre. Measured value -0.14 mag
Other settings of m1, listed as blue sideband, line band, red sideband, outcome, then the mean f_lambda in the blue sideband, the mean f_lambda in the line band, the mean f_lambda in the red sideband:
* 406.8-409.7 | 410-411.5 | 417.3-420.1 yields 0.21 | 12.7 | 10.7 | 13.5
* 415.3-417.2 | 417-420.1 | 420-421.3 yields 0.02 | 13.5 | 13.5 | 13.8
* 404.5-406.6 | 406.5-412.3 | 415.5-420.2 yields 0.13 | 13.6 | 12.1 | 13.6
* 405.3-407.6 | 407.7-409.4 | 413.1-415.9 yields 0.03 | 13.3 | 13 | 13.5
